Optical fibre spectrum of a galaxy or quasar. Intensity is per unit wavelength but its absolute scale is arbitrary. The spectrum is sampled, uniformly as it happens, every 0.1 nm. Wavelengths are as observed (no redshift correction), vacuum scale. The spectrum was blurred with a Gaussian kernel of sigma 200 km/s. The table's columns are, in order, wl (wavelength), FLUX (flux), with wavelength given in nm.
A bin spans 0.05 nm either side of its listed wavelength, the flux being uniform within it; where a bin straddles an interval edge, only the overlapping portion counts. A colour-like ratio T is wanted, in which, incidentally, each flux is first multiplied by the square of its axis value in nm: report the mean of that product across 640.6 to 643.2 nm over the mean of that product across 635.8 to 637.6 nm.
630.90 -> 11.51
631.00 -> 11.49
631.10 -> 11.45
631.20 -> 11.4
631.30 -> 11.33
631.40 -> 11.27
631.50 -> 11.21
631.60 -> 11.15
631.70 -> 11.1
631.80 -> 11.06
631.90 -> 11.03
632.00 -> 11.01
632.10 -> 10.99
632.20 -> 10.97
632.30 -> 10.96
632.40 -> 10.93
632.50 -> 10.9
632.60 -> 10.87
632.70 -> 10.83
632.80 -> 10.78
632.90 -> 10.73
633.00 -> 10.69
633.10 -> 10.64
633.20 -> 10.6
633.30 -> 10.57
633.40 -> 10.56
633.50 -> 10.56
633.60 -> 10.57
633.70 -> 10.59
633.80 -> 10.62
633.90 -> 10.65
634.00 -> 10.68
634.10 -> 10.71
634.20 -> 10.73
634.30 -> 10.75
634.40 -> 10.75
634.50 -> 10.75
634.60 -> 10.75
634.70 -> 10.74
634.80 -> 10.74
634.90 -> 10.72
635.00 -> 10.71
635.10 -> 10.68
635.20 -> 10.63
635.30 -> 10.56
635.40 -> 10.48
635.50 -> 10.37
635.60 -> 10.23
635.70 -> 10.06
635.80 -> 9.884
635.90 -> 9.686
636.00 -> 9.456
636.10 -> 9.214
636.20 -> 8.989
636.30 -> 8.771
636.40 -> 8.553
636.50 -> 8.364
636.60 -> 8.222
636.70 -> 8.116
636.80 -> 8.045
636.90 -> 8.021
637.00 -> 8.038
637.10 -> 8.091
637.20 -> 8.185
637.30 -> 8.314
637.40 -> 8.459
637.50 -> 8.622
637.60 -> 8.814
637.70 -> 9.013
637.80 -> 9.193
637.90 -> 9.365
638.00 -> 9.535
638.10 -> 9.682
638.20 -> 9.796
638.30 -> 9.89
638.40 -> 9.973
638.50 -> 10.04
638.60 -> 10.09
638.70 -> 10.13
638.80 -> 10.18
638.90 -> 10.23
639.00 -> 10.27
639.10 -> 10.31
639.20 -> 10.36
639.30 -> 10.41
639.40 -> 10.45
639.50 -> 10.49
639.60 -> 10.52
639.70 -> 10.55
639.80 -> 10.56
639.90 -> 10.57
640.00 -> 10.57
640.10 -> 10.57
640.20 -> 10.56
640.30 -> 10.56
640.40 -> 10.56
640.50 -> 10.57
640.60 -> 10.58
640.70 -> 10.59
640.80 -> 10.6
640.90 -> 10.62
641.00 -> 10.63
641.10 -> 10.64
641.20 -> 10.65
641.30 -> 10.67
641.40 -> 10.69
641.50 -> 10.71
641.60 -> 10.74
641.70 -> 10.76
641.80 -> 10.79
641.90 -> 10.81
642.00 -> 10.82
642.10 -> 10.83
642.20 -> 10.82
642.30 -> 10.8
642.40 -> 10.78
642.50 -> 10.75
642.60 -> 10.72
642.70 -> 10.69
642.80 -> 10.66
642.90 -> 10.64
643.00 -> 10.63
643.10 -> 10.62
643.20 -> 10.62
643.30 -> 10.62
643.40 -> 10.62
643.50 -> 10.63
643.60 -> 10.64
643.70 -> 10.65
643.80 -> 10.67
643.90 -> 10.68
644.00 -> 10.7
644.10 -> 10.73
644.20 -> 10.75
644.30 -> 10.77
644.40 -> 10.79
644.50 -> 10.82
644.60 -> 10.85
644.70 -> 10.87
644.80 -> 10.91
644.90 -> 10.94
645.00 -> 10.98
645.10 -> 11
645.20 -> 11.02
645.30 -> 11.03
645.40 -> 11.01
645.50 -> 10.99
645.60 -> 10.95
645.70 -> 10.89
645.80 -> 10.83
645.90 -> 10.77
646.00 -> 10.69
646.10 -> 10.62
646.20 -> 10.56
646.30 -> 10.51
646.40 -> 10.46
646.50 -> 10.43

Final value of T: 1.27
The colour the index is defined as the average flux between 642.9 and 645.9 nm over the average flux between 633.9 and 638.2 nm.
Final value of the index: 1.13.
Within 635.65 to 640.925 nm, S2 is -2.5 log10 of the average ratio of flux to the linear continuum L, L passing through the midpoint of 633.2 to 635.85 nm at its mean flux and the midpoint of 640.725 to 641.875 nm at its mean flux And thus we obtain 0.11 mag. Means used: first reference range 10.6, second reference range 10.7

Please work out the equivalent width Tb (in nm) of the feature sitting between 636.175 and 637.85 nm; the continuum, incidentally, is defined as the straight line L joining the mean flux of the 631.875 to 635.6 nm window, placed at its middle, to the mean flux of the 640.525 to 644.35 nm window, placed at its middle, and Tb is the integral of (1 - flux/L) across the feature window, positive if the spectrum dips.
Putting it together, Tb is 0.35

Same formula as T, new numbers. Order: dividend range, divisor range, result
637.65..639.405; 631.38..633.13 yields 0.92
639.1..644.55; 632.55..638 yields 1.10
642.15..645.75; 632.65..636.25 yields 1.06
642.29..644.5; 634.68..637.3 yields 1.16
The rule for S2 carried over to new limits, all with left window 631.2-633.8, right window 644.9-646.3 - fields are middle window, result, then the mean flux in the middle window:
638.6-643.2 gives 0.03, 10.6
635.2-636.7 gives 0.15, 9.48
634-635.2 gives 0.02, 10.7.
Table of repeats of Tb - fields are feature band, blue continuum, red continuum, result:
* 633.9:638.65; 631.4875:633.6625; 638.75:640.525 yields 0.46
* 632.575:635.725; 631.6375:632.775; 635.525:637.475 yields -0.21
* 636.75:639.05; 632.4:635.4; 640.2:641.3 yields 0.31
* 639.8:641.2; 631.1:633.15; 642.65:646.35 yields 0.03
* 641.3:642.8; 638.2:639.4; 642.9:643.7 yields -0.04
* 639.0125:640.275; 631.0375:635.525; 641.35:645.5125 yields 0.04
